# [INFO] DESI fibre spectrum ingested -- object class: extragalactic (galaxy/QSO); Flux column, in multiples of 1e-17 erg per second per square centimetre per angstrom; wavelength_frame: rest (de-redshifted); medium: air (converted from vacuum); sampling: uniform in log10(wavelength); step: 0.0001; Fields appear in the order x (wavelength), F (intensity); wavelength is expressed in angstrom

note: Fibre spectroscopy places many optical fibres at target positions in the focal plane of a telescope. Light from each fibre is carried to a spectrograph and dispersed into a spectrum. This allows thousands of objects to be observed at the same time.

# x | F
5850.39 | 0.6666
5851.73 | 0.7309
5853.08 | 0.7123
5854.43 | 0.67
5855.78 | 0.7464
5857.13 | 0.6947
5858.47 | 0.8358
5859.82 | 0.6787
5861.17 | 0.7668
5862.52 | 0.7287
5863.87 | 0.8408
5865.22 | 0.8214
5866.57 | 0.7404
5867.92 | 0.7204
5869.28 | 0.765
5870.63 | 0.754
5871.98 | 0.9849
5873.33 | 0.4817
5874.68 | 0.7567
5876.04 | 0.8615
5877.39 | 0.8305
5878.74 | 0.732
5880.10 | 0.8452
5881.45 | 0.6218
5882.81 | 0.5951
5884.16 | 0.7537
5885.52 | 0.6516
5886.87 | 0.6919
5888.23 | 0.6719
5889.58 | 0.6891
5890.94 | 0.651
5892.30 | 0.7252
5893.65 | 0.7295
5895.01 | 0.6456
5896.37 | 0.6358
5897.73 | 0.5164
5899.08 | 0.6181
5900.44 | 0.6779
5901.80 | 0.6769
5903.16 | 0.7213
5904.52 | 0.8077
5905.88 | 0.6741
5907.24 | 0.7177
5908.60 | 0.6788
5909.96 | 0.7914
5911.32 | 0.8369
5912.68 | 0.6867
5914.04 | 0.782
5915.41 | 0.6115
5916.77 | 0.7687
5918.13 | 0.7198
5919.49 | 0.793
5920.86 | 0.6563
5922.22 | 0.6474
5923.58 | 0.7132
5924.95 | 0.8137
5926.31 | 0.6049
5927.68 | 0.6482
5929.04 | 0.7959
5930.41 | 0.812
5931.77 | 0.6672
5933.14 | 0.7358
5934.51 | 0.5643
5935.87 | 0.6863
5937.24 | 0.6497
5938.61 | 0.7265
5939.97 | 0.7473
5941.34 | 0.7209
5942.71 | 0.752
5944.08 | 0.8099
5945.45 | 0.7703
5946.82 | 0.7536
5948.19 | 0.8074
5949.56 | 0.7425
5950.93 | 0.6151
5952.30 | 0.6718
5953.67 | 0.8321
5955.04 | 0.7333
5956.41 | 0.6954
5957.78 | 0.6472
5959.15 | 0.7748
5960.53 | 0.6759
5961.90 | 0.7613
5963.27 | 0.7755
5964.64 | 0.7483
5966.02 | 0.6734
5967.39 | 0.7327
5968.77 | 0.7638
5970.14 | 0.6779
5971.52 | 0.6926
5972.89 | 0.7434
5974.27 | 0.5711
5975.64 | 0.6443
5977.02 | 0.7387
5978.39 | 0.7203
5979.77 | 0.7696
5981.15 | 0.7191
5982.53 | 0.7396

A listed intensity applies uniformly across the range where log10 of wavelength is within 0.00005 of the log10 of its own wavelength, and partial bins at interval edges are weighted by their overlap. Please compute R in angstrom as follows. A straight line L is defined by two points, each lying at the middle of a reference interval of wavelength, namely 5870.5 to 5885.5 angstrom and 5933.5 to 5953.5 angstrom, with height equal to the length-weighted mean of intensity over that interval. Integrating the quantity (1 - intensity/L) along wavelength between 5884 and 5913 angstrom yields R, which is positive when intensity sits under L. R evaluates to 1.7 angstrom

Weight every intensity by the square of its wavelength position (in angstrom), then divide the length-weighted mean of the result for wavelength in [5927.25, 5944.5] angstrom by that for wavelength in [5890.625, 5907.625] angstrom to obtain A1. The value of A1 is 1.07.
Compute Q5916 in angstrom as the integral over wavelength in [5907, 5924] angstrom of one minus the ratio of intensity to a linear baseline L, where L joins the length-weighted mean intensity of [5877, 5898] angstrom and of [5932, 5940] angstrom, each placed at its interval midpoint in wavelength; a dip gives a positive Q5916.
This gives -1.0 angstrom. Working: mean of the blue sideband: 0.688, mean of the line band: 0.724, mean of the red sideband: 0.679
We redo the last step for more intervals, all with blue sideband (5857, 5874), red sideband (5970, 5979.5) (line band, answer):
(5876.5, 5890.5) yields 0.68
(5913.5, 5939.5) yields 0.50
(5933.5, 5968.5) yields -1.01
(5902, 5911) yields -0.02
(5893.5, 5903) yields 1.21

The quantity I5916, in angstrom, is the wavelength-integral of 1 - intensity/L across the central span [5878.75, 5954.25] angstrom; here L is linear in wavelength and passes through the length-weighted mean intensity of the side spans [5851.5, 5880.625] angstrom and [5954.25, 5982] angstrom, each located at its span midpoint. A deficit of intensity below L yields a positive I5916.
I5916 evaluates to 2.9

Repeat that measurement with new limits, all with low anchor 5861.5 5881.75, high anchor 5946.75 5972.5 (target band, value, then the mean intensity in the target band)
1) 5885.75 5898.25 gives 1.57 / 0.663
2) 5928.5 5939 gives 0.49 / 0.702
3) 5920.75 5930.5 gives 0.43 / 0.709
